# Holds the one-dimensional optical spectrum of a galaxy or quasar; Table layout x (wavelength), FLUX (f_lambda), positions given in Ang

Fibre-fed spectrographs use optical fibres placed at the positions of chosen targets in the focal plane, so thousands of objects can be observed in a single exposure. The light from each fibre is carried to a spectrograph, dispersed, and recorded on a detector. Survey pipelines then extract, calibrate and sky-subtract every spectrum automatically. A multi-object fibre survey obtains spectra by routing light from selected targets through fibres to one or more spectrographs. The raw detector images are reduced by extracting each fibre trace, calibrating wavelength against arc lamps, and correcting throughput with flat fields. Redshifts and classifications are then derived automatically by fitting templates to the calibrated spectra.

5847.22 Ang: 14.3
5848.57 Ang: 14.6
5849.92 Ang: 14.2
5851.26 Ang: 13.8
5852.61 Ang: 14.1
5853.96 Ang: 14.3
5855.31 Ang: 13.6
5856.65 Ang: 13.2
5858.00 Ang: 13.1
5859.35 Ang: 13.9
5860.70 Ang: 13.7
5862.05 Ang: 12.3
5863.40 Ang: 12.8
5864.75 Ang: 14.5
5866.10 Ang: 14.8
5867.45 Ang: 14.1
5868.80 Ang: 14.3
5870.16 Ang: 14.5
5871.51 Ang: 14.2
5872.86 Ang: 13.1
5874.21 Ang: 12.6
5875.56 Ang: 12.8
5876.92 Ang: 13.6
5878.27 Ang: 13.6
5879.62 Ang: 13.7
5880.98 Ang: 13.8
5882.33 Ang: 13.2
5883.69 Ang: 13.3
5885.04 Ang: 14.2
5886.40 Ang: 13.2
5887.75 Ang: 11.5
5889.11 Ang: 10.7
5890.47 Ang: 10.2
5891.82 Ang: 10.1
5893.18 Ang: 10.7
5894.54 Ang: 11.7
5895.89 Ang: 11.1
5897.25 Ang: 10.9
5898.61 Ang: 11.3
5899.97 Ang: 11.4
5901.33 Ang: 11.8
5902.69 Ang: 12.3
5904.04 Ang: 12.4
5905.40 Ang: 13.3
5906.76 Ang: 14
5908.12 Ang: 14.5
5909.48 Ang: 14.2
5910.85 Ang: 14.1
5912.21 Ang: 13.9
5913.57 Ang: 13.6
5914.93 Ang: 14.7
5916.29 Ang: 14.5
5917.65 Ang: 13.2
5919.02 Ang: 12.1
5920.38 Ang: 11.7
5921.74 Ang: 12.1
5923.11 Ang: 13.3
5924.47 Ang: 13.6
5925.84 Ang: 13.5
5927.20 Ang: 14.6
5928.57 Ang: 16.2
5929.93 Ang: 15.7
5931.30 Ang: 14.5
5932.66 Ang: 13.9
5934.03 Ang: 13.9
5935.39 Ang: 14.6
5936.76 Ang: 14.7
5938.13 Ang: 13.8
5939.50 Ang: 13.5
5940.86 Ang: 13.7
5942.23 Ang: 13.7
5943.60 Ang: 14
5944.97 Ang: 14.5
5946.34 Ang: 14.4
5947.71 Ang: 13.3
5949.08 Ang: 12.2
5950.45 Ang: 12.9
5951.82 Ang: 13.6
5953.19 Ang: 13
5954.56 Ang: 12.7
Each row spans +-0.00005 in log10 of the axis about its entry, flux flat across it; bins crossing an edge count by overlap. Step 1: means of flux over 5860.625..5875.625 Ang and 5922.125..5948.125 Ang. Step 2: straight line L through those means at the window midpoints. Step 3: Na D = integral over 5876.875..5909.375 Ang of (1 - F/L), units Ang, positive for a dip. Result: 3.5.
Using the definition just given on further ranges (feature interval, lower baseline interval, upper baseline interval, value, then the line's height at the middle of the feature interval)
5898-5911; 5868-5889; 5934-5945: 0.7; 13.6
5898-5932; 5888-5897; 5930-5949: -3.1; 12.3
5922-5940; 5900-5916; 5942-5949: -0.7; 13.7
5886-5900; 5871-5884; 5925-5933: 2.7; 13.8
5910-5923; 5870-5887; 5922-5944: 0.6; 14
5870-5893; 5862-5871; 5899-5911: 1.5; 13.6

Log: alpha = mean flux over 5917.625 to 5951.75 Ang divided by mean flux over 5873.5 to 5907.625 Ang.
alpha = 1.12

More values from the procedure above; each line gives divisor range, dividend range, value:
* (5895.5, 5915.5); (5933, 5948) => 1.09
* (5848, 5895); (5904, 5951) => 1.05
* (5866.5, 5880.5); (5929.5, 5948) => 1.04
